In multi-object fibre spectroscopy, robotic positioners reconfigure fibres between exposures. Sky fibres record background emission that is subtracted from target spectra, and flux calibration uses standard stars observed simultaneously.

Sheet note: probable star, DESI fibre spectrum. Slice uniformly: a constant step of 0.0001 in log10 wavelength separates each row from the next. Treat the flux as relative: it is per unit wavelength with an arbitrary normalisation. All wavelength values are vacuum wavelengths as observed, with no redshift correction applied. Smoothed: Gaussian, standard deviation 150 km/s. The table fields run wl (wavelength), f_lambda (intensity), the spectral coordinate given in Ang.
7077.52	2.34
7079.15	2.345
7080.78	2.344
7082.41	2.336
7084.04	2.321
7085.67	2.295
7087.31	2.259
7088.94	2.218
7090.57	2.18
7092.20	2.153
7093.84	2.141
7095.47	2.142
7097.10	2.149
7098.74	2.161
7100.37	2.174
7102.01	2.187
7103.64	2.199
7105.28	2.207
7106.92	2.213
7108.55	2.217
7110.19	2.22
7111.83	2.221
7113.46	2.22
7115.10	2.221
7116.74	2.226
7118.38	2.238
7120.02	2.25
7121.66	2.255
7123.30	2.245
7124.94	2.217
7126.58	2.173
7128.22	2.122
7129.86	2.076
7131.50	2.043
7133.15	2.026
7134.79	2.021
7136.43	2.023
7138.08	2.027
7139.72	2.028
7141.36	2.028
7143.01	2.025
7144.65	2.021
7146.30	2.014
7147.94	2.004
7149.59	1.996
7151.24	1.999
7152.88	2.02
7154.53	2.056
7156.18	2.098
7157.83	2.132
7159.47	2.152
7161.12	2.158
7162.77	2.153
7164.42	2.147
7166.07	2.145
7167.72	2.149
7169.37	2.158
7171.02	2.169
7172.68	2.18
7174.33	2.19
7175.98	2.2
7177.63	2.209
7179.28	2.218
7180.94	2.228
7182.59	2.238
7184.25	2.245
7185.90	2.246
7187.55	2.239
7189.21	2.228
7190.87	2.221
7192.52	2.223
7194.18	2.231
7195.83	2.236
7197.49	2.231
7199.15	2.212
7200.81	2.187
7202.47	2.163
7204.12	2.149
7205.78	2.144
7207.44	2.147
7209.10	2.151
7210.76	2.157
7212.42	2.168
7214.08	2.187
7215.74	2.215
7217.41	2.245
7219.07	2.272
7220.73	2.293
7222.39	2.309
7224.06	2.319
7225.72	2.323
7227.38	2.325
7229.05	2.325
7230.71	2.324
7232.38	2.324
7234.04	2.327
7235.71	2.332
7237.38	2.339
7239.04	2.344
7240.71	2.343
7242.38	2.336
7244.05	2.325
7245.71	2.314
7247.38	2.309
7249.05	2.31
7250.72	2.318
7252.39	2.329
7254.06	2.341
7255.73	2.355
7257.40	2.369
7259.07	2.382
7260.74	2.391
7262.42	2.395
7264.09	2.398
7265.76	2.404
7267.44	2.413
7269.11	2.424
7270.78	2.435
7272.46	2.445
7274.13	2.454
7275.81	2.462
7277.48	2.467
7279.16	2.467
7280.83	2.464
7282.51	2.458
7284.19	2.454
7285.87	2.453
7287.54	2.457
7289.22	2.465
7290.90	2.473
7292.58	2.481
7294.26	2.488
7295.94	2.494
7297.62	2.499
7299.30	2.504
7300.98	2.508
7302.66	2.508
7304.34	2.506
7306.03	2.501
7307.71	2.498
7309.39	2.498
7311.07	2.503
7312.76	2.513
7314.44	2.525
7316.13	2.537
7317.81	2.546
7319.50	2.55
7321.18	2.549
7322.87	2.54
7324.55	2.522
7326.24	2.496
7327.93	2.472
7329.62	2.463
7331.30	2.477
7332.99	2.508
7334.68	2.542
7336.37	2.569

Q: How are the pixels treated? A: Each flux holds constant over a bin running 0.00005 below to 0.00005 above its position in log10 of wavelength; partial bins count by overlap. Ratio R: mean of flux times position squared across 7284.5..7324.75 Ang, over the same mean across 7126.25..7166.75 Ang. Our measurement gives 1.27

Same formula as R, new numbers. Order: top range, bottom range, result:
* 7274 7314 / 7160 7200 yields 1.16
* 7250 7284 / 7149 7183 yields 1.16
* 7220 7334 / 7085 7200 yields 1.17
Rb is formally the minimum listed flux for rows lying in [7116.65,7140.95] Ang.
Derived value 2.021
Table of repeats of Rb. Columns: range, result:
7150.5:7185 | 1.999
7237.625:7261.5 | 2.309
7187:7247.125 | 2.144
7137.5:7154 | 1.996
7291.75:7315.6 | 2.481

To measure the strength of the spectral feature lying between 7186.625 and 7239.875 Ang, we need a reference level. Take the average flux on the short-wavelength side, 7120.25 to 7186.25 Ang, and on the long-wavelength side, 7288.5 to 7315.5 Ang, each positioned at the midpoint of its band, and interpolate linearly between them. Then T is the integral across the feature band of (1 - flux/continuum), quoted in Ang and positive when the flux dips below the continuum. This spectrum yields 0.62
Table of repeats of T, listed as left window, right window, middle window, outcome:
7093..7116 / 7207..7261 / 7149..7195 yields 1.66 Ang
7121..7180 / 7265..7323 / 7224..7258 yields 0.21 Ang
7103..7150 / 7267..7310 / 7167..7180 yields 0.27 Ang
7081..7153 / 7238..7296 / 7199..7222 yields 1.15 Ang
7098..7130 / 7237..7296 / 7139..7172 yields 2.57 Ang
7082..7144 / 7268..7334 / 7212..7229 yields 0.59 Ang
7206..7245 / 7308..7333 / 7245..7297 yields -0.54 Ang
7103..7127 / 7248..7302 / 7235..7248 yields 0.30 Ang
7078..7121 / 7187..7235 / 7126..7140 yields 1.07 Ang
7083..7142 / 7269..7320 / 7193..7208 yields 0.85 Ang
